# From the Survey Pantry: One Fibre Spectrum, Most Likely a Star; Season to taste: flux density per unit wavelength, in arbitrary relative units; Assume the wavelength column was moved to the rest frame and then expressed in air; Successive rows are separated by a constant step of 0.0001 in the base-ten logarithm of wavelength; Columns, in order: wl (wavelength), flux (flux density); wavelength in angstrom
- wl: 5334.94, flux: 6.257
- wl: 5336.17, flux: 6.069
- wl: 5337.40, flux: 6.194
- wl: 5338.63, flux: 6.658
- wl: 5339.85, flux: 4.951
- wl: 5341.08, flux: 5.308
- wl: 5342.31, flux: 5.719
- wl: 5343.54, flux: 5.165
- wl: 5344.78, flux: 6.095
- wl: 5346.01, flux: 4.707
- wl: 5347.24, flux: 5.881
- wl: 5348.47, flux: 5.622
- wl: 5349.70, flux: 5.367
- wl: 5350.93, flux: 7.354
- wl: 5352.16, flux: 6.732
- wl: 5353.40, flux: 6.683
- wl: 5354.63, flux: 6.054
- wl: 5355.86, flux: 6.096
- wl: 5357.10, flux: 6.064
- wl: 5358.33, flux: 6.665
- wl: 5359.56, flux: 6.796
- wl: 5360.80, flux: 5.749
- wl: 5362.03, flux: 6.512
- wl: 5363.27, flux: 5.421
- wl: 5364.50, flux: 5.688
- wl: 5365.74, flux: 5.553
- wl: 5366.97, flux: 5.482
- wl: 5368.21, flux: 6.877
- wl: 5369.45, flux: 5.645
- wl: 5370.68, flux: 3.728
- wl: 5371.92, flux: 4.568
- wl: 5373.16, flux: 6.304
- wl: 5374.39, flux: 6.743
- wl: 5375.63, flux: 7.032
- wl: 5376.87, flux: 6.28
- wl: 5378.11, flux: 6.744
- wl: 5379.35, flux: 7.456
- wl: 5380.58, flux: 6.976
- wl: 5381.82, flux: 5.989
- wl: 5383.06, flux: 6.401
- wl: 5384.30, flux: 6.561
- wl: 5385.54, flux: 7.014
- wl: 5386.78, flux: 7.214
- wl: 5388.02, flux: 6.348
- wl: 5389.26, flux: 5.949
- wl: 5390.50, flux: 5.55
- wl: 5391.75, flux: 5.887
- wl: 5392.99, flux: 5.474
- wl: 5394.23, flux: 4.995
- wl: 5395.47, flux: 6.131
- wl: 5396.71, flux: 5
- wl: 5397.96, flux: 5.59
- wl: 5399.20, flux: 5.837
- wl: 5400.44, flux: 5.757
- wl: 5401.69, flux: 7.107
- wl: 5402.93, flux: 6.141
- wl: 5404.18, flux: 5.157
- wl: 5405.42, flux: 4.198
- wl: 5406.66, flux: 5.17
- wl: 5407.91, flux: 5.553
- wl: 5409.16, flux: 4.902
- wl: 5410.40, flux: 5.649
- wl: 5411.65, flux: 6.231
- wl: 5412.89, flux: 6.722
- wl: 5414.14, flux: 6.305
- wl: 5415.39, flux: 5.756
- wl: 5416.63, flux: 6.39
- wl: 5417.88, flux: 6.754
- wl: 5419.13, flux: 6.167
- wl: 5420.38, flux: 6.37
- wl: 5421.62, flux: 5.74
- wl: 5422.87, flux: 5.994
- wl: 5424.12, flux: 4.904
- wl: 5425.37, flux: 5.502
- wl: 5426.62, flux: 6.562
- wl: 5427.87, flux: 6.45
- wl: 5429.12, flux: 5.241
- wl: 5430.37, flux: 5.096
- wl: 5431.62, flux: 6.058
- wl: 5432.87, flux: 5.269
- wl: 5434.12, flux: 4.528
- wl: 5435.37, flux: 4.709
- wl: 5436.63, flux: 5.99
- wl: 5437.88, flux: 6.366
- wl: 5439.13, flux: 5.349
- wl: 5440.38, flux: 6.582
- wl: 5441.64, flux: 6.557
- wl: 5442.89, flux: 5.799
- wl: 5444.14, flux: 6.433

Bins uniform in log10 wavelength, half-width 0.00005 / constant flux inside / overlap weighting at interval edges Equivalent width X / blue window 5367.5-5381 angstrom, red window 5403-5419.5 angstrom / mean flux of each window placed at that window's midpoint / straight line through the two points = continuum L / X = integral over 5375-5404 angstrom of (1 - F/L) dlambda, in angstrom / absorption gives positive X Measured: -0.9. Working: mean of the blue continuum 6.2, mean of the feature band 6.22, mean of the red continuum 5.77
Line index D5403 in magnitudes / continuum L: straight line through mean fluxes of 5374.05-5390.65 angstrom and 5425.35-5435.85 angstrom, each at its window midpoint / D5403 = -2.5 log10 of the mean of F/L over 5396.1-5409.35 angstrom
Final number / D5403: 0.12 mag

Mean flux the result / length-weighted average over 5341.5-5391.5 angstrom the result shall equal 6.11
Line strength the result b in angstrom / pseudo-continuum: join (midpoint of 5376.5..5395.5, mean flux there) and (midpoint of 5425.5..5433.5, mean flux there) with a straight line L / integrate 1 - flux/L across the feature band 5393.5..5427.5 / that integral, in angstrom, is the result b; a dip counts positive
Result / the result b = 1.1 angstrom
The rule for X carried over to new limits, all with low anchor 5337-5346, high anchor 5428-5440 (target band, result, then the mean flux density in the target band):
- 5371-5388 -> -2.84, 6.5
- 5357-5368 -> -0.81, 6.02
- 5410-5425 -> -1.57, 6.08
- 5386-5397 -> -0.65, 5.88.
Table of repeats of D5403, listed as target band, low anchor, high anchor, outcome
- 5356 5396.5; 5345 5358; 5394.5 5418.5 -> -0.03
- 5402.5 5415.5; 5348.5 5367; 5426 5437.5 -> 0.03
